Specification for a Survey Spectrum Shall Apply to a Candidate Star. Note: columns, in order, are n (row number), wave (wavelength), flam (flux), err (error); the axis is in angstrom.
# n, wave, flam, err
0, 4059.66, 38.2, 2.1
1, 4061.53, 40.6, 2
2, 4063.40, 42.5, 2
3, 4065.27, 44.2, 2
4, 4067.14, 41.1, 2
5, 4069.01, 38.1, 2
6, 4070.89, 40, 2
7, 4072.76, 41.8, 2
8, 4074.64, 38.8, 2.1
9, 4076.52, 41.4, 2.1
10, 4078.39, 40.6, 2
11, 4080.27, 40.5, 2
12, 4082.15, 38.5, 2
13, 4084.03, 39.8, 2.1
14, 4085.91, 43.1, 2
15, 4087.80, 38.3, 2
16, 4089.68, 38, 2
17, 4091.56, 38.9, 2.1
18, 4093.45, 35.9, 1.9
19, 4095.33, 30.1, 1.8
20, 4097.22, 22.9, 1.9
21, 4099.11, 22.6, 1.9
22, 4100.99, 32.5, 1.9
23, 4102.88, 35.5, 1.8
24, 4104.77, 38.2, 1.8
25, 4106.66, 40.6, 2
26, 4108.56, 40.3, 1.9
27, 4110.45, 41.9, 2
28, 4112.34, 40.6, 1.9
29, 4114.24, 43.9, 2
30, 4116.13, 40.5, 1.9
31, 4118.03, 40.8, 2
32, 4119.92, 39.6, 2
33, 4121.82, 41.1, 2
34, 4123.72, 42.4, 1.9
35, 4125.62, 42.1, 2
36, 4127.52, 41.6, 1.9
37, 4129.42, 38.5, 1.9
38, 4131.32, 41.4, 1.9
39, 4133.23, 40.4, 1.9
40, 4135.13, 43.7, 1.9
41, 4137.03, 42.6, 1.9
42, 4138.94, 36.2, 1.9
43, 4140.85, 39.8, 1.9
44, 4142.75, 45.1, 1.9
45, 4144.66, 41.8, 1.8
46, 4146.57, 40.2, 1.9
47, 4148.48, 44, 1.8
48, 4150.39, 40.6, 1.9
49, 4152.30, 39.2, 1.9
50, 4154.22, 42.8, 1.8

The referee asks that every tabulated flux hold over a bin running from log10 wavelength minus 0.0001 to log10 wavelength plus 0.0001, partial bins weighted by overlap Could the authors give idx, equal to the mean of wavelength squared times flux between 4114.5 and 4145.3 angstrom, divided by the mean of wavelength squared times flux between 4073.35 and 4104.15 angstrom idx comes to 1.16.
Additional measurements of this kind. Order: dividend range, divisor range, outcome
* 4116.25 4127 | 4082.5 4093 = 1.06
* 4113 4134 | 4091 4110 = 1.23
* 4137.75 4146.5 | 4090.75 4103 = 1.35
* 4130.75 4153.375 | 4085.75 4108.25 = 1.22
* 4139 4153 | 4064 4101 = 1.13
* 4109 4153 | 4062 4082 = 1.04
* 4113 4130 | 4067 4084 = 1.05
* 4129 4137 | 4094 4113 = 1.22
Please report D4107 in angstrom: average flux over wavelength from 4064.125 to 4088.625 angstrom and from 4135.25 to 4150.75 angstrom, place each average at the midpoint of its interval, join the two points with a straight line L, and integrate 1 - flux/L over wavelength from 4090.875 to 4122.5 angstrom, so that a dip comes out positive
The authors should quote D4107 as 3.2 angstrom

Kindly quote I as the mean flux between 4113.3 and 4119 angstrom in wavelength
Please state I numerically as 41.8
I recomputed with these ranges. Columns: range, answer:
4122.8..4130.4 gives 41.2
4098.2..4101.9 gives 27.6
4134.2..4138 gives 43.1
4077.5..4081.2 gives 40.5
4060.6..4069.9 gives 41.4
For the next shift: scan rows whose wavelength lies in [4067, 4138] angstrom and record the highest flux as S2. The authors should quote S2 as 43.9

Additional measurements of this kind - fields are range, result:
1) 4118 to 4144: 45.1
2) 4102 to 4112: 41.9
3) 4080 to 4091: 43.1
